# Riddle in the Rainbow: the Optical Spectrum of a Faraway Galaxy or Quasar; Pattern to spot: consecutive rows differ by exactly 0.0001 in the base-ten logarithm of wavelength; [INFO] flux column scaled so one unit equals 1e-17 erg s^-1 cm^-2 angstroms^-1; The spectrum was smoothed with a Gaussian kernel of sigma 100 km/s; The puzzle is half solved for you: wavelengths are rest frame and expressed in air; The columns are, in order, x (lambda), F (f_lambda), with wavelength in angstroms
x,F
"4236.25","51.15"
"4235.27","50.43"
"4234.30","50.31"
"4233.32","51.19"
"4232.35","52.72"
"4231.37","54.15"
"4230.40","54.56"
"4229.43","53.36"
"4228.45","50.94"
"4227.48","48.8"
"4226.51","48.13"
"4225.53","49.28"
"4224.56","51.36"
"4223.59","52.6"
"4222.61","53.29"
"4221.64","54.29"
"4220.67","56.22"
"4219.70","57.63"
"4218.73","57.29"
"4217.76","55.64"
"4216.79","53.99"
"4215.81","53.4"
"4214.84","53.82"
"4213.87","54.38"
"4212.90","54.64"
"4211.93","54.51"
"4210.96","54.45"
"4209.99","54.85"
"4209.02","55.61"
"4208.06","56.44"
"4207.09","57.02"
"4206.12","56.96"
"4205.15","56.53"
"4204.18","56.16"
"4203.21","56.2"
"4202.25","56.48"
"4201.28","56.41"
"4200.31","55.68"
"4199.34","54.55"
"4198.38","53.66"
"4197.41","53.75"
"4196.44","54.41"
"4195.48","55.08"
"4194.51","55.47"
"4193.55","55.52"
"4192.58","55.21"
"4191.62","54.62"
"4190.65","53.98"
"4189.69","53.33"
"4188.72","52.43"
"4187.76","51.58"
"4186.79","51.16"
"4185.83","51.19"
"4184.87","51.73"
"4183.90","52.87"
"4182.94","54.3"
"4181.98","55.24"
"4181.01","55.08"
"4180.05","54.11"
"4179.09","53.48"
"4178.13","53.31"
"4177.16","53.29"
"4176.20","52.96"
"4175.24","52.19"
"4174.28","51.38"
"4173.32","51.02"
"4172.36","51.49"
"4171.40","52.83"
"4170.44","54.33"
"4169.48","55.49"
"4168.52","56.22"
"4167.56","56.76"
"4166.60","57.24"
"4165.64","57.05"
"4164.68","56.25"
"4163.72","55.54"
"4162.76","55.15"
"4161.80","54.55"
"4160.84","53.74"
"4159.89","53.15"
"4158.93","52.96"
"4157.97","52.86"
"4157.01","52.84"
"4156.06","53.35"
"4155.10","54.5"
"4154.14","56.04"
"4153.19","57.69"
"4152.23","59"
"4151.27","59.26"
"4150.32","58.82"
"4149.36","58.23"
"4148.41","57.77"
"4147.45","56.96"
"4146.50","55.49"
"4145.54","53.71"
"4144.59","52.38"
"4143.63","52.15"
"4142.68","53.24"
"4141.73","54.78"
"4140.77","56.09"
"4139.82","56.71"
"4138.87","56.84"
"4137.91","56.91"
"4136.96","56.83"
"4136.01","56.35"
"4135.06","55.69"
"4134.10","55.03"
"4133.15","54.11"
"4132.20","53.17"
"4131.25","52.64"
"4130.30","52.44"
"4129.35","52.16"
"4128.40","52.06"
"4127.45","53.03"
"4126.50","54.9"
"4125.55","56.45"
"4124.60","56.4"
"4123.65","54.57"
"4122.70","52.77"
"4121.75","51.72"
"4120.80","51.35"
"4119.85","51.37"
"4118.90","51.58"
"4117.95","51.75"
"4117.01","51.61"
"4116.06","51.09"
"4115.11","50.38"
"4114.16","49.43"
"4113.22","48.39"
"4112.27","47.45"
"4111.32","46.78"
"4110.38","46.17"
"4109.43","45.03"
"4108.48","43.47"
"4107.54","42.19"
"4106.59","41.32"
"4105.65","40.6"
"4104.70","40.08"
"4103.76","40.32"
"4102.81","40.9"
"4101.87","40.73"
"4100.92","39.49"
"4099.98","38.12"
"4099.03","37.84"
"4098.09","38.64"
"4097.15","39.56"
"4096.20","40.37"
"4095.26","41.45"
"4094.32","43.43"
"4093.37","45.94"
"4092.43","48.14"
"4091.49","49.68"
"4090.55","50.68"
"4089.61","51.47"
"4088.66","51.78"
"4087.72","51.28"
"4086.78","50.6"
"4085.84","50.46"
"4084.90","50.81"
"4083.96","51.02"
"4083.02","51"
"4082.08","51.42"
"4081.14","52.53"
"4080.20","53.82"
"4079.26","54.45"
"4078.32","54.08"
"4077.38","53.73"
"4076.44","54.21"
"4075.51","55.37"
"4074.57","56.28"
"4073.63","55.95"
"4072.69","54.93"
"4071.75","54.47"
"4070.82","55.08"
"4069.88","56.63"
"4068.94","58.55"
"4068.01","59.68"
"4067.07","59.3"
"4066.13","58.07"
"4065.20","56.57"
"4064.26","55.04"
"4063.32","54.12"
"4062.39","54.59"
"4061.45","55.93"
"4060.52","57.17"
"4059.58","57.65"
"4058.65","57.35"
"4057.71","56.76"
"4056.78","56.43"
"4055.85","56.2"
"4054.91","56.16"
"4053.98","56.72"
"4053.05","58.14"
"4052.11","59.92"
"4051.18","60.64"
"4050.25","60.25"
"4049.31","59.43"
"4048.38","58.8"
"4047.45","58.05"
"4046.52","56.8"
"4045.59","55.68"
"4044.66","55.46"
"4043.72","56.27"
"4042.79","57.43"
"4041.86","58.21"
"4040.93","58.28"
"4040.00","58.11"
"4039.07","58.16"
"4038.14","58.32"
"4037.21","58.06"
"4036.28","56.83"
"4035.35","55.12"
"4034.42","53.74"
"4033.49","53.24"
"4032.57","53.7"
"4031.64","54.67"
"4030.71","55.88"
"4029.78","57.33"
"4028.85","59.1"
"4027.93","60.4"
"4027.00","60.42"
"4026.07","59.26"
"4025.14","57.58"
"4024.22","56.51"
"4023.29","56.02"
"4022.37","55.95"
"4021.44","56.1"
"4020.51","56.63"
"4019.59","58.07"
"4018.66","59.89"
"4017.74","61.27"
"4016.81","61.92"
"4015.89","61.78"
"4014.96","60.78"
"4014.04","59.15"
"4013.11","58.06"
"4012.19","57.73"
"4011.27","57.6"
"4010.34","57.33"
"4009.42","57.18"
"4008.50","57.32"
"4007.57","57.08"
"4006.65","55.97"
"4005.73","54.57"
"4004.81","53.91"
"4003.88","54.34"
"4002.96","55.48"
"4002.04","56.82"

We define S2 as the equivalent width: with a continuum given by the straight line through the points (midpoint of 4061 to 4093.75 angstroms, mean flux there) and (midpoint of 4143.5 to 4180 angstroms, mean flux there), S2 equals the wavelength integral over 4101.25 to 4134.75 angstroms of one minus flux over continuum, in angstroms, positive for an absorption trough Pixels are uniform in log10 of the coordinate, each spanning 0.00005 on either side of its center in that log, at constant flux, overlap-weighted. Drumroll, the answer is 3.1 angstroms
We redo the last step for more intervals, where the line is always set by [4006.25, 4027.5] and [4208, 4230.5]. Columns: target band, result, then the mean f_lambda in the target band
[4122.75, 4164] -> 0.28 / 55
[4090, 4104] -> 3.47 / 42.4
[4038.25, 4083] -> 0.57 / 56.5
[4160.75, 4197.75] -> 0.40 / 54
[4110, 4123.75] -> 1.38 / 50.4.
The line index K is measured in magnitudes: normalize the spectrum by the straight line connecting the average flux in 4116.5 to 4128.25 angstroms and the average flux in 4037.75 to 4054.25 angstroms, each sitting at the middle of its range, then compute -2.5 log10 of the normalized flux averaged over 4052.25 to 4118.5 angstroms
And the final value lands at 0.11 mag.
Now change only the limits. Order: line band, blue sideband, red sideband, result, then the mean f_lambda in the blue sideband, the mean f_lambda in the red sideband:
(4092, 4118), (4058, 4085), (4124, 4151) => 0.25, 55.2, 55.1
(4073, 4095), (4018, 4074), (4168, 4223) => 0.10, 57.1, 54.4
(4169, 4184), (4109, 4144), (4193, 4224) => 0.02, 52.7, 55.2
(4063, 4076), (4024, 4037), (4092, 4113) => -0.16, 56.7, 42.2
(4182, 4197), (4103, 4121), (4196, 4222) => 0.00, 46.7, 55.4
